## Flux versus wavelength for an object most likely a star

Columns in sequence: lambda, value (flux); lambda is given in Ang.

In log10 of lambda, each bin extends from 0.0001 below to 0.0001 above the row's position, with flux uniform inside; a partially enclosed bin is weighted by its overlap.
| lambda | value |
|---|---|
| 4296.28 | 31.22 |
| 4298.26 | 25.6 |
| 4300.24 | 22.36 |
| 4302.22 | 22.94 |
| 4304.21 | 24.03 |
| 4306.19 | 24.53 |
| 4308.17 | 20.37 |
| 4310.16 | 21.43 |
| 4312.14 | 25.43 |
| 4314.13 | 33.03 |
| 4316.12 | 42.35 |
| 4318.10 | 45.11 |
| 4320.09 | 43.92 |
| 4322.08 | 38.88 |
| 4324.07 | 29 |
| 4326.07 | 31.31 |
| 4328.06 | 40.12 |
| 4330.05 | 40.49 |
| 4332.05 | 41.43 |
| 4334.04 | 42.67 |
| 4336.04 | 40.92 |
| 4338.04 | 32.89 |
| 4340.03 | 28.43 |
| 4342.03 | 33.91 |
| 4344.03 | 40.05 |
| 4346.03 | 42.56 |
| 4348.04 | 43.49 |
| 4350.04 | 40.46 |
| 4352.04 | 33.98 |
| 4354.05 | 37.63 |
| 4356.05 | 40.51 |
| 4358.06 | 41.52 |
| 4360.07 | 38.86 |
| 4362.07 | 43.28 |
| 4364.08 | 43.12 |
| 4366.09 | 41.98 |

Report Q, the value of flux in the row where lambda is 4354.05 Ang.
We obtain 37.63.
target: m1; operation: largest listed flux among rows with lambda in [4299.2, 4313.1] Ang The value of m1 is 25.43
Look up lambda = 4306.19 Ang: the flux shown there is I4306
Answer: 24.53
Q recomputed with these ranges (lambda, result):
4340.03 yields 28.43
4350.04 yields 40.46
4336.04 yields 40.92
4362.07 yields 43.28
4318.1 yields 45.11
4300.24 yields 22.36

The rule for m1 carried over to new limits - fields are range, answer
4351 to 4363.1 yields 43.28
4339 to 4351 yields 43.49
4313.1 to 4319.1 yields 45.11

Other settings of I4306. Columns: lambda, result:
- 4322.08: 38.88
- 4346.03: 42.56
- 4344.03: 40.05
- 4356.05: 40.51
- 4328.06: 40.12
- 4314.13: 33.03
